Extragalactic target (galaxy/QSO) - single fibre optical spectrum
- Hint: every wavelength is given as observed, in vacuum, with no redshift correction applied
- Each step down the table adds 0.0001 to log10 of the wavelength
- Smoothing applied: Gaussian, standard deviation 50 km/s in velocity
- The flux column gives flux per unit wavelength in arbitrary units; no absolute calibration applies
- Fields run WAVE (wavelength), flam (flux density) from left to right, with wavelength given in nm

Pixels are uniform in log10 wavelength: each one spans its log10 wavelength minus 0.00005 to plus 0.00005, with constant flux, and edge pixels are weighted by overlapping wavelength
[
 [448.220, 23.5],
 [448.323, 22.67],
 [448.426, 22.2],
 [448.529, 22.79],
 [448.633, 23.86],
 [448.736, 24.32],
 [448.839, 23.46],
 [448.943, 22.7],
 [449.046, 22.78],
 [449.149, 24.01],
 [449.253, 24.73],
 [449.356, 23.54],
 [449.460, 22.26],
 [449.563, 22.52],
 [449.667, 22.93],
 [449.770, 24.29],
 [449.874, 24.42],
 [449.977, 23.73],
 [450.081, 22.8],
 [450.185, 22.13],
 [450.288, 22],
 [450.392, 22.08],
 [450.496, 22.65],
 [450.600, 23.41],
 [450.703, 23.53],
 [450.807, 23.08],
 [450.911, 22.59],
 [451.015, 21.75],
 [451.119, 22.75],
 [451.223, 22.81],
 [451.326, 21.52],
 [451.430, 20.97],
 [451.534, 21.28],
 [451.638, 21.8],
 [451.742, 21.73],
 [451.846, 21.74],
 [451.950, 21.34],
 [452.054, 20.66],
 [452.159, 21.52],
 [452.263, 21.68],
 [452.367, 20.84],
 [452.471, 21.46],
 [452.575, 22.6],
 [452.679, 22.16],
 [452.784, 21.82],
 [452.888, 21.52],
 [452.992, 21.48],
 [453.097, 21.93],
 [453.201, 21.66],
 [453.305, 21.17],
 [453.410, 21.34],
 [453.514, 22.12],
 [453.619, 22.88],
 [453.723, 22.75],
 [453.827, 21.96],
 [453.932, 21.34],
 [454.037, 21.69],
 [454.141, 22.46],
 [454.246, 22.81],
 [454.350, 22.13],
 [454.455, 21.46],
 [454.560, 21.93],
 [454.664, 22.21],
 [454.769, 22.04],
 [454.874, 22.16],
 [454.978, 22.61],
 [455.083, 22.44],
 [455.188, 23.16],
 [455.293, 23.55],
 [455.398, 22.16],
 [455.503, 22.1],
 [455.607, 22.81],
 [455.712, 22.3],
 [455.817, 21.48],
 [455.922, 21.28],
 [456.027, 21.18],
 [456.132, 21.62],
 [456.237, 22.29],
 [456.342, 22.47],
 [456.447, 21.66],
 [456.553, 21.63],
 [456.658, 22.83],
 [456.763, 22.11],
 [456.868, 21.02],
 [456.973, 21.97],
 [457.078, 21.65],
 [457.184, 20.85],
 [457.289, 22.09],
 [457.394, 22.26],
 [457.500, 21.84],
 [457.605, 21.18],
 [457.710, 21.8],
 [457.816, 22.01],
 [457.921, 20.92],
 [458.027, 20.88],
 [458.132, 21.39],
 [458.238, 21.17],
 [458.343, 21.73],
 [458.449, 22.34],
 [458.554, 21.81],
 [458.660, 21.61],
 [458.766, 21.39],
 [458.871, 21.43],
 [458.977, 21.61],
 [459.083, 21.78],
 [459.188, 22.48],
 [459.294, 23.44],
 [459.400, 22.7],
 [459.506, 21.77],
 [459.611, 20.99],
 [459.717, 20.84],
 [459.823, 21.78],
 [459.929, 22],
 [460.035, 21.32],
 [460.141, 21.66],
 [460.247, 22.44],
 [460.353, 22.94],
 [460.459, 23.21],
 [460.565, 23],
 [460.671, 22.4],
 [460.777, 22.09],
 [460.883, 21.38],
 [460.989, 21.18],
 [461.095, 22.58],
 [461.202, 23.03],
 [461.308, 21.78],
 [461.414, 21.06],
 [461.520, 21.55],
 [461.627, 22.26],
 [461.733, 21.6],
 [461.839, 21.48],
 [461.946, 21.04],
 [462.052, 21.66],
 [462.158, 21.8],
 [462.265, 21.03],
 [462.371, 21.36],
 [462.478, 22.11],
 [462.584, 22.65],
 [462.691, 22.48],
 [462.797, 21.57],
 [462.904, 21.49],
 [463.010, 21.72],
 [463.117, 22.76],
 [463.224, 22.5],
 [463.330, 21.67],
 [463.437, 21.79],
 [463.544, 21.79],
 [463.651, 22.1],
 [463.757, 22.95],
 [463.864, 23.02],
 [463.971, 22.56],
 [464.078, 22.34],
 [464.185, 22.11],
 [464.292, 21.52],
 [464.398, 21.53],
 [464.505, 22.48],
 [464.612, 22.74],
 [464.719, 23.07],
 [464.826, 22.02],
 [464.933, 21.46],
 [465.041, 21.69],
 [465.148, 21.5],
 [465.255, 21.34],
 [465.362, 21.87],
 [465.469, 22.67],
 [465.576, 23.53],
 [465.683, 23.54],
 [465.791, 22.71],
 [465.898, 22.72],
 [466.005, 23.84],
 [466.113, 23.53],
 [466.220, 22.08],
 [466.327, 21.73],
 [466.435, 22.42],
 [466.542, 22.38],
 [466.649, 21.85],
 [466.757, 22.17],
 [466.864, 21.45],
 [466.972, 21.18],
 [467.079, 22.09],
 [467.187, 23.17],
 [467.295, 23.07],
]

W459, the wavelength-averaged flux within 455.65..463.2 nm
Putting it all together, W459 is 21.8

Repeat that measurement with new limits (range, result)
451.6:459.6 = 21.9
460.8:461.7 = 21.9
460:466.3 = 22.2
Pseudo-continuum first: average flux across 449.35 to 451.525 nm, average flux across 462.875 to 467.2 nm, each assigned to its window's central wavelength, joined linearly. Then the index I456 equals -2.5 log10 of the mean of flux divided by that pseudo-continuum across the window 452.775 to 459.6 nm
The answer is 0.03 mag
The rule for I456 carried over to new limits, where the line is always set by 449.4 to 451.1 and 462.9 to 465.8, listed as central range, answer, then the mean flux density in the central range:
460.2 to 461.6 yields 0.01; 22.2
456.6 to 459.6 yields 0.04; 21.8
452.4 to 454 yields 0.04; 21.9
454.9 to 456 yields 0.01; 22.4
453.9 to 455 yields 0.03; 22.1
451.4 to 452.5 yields 0.07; 21.4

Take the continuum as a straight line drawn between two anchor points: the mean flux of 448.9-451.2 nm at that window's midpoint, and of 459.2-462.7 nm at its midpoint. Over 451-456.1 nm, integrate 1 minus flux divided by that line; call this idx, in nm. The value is 0.17 nm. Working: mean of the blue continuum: 23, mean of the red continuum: 22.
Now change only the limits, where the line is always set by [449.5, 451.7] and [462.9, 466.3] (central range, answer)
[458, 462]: 0.10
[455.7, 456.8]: 0.03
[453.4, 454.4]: 0.02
